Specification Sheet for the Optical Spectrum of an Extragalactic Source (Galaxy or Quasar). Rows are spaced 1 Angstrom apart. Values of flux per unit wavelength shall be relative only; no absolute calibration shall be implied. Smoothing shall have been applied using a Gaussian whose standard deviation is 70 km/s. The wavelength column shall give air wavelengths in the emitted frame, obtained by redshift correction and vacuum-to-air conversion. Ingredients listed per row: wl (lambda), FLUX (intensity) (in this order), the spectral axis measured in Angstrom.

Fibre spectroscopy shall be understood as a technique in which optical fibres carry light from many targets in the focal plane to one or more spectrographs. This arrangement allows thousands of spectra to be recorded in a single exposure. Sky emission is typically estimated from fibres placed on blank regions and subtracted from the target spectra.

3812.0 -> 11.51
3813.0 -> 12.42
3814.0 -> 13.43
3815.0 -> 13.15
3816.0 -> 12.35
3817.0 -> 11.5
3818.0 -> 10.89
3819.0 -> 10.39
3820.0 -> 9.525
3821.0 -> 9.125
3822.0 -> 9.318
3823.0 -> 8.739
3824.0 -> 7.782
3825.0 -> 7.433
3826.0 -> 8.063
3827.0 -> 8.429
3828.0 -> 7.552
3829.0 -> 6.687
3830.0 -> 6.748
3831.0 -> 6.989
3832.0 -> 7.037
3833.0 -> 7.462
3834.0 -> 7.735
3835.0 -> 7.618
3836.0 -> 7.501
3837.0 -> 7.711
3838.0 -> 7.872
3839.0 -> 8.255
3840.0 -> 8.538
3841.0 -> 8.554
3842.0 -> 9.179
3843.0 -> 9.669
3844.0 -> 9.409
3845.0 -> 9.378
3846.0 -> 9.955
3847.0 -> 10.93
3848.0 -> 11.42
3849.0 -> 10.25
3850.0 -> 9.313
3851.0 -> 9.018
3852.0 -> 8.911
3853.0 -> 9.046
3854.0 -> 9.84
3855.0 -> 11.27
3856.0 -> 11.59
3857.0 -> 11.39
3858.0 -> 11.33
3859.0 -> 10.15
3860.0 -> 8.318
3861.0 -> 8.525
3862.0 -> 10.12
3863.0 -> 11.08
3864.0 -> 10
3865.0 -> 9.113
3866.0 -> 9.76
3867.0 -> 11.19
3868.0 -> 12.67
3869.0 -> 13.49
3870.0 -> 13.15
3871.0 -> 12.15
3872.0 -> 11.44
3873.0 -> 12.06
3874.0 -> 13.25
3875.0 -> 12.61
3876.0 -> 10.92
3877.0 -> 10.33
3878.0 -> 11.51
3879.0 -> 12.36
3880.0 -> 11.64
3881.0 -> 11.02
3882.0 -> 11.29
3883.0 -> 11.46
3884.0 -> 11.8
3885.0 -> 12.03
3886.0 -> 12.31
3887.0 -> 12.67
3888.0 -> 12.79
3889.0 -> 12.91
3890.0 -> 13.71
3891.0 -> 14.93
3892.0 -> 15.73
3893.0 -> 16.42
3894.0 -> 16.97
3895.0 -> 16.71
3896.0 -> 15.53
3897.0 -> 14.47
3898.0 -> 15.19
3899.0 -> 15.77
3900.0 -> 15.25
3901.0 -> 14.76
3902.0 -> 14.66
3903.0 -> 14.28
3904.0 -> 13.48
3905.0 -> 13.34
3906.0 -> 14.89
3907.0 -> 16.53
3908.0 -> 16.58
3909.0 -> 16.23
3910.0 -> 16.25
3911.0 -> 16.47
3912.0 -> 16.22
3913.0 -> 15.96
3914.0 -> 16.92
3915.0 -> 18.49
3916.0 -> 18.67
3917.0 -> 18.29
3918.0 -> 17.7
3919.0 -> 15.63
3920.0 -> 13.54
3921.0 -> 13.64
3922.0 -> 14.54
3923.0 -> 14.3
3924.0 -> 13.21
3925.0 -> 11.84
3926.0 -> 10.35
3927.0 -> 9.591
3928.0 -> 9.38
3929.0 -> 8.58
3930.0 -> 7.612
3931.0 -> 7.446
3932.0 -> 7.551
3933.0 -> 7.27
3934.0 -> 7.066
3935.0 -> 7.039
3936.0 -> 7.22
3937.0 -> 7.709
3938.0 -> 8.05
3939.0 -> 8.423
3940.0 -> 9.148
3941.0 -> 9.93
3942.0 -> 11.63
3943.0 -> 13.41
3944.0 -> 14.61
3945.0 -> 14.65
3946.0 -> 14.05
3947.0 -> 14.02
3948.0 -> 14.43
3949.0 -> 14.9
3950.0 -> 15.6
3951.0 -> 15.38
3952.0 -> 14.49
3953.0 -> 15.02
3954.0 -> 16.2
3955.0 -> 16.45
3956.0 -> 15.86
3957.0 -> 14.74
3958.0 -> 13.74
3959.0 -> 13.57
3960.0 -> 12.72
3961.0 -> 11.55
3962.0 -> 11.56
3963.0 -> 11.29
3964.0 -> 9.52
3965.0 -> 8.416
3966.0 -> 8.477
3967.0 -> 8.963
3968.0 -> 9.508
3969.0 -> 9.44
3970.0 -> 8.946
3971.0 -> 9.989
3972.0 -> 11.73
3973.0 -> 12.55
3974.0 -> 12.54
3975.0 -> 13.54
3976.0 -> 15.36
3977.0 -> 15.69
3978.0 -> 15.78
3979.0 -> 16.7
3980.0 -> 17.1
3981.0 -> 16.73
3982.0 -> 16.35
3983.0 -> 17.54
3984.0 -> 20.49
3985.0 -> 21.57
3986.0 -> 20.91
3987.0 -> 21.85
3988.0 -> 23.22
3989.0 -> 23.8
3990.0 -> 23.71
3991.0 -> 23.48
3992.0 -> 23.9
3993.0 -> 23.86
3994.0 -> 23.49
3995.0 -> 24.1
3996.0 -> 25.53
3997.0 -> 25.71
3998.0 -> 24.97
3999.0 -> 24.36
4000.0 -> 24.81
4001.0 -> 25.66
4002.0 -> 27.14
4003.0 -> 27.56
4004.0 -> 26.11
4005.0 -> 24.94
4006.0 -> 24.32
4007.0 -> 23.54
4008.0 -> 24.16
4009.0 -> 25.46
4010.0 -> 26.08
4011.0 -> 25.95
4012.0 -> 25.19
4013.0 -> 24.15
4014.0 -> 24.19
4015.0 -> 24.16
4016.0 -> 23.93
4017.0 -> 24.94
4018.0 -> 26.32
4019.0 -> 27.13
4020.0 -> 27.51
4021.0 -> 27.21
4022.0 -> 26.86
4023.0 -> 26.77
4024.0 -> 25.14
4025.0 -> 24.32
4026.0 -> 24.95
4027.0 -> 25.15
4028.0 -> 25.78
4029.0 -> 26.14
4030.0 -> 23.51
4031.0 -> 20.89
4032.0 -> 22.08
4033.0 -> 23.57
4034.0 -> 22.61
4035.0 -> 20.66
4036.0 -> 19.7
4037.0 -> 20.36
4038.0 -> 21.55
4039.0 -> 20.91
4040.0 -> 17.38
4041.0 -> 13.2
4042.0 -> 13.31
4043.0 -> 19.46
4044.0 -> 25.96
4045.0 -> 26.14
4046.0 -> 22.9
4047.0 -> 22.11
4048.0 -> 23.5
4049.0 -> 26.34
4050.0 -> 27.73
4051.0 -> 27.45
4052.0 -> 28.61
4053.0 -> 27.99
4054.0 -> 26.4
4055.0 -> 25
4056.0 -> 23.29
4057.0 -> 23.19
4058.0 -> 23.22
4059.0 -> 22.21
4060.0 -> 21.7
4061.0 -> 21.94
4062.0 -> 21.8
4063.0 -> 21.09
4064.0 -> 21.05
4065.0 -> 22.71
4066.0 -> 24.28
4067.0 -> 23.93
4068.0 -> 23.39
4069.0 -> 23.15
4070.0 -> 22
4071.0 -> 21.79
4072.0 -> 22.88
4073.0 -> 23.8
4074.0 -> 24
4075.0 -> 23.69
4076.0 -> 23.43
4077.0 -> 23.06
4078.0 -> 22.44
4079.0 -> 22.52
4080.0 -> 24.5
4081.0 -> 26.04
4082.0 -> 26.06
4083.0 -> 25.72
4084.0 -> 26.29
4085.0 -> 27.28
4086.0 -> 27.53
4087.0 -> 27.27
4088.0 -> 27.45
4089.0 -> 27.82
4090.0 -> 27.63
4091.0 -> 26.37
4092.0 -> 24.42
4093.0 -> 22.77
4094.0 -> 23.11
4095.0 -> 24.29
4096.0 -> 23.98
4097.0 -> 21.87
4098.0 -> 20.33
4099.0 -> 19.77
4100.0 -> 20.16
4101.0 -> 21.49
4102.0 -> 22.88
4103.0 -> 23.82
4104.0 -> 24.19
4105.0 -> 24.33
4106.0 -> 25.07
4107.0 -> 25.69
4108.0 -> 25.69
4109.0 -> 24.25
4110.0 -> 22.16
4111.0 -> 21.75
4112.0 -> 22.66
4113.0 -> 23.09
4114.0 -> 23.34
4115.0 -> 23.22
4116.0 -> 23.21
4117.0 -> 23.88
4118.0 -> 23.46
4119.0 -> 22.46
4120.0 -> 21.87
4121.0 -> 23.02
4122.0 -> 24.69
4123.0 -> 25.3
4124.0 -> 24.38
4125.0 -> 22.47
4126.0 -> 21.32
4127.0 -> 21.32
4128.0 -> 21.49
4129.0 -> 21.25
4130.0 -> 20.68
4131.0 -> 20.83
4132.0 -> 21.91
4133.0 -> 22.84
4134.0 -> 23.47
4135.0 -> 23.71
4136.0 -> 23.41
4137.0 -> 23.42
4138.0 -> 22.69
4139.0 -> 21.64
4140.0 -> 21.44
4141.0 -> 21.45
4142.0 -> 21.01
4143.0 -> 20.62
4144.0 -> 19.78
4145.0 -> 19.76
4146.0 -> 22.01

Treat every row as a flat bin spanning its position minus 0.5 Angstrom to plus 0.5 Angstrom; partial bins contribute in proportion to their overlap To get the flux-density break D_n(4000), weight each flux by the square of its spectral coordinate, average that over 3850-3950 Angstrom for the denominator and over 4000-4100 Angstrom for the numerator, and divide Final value 2.1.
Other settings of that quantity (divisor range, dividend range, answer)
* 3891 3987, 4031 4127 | 1.84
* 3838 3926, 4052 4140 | 2.06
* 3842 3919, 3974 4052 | 1.90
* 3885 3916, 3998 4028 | 1.77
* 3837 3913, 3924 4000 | 1.25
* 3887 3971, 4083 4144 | 1.96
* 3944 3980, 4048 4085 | 1.93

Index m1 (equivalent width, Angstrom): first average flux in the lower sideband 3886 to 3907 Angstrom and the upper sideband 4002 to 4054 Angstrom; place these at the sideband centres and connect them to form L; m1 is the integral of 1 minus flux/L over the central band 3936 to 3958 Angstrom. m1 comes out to 6.27 Angstrom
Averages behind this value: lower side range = 14.7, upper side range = 24.1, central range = 13.1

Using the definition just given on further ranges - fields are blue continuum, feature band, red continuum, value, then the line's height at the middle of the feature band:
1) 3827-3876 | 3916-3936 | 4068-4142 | 3.3 Angstrom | 13.8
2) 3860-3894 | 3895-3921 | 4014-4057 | -2.6 Angstrom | 14.3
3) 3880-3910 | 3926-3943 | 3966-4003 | 8.1 Angstrom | 16.3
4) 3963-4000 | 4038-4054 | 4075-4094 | -0.3 Angstrom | 22.4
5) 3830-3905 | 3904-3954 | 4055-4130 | 5.4 Angstrom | 14.7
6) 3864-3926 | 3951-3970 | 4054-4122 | 5.4 Angstrom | 17.2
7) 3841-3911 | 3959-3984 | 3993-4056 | 9.1 Angstrom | 20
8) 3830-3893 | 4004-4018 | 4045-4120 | -3.7 Angstrom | 19.6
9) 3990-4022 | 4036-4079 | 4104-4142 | 2.4 Angstrom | 24.2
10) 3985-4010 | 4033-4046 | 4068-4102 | 2.1 Angstrom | 24.2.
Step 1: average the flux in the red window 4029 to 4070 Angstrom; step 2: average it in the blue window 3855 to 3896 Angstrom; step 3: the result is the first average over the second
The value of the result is 1.87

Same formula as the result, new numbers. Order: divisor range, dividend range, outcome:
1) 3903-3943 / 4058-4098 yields 1.92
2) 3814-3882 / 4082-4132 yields 2.39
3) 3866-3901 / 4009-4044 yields 1.78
